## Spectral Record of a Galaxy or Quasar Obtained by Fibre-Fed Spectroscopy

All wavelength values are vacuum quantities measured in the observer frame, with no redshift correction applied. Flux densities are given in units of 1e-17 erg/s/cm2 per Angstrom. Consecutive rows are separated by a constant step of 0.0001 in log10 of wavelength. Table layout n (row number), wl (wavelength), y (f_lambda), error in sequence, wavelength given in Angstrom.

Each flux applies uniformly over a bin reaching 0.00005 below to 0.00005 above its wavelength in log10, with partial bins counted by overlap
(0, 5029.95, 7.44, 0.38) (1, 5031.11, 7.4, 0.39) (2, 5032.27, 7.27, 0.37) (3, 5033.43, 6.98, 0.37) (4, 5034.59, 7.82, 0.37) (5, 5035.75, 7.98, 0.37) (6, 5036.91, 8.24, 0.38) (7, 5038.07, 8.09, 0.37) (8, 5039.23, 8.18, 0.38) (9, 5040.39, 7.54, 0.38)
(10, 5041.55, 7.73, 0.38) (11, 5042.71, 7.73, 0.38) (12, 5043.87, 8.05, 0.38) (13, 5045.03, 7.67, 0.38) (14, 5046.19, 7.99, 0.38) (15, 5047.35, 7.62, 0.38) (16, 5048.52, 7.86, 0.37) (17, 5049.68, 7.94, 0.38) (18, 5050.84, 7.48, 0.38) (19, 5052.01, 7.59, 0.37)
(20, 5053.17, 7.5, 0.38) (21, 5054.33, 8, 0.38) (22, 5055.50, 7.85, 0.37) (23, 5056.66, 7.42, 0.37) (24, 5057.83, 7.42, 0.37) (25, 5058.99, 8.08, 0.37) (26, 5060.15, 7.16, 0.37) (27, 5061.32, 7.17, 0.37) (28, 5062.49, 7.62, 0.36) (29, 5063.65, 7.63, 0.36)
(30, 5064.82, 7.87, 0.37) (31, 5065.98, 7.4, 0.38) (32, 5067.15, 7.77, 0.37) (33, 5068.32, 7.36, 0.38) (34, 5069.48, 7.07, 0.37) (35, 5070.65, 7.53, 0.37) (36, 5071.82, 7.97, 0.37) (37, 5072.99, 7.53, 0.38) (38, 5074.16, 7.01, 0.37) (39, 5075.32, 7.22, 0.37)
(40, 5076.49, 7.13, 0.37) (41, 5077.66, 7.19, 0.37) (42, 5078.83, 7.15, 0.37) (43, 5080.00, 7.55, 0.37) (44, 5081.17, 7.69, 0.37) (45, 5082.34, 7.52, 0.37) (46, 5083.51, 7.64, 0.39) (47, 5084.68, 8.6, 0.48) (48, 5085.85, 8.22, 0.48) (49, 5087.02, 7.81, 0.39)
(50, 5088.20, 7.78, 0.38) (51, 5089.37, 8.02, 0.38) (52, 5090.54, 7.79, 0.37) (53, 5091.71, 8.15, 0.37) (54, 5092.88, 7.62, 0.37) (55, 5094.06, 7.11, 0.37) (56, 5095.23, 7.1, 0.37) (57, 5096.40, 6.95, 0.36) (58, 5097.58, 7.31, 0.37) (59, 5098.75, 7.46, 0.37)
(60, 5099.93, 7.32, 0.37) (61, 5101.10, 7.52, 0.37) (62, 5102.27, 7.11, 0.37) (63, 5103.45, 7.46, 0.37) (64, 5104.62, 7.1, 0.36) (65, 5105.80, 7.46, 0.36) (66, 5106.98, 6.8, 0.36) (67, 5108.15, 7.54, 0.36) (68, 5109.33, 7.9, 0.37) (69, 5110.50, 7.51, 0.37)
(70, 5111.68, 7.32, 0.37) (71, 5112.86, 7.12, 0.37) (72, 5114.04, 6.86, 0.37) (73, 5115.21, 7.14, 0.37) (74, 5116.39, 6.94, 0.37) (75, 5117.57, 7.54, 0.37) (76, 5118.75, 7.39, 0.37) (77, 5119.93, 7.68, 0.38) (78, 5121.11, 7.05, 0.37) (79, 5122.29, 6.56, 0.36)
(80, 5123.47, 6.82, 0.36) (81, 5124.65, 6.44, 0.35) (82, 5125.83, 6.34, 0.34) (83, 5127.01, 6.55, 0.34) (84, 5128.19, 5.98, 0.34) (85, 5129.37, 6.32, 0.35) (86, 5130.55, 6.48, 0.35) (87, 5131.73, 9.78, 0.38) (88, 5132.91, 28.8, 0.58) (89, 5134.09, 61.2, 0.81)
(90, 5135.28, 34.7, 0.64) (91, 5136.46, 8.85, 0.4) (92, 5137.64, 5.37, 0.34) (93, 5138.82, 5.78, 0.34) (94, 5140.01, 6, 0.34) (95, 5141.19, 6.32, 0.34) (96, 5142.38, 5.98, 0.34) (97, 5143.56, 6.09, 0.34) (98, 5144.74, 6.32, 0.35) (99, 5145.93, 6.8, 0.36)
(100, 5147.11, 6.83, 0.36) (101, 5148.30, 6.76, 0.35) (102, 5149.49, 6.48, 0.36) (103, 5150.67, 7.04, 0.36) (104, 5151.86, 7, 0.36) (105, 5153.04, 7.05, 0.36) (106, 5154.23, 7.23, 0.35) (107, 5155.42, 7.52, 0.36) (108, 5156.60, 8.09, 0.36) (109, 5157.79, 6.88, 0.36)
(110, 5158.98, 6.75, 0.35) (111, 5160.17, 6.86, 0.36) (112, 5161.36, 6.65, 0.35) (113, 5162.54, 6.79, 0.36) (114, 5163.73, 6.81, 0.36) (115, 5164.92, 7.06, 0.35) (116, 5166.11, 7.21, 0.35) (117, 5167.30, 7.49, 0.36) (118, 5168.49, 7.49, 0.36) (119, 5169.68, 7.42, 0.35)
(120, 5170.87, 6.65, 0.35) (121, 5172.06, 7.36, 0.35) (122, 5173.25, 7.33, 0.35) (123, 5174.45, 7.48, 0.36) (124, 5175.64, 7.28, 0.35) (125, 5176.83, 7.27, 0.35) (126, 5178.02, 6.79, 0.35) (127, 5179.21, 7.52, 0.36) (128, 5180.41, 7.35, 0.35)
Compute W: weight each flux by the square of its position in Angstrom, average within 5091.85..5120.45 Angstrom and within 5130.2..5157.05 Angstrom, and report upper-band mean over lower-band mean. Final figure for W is 1.6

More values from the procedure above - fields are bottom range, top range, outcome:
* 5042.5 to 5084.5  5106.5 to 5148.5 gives 1.33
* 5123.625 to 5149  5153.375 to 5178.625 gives 0.63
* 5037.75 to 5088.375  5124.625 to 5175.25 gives 1.26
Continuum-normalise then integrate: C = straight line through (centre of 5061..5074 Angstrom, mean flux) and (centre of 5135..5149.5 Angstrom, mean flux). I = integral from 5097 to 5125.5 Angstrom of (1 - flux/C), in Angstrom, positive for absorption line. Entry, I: 2.5 Angstrom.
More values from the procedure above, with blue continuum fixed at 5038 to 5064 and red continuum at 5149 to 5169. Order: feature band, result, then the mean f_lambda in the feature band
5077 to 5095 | -0.5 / 7.71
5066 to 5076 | 0.2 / 7.43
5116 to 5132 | 0.8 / 6.93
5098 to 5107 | 0.1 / 7.31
